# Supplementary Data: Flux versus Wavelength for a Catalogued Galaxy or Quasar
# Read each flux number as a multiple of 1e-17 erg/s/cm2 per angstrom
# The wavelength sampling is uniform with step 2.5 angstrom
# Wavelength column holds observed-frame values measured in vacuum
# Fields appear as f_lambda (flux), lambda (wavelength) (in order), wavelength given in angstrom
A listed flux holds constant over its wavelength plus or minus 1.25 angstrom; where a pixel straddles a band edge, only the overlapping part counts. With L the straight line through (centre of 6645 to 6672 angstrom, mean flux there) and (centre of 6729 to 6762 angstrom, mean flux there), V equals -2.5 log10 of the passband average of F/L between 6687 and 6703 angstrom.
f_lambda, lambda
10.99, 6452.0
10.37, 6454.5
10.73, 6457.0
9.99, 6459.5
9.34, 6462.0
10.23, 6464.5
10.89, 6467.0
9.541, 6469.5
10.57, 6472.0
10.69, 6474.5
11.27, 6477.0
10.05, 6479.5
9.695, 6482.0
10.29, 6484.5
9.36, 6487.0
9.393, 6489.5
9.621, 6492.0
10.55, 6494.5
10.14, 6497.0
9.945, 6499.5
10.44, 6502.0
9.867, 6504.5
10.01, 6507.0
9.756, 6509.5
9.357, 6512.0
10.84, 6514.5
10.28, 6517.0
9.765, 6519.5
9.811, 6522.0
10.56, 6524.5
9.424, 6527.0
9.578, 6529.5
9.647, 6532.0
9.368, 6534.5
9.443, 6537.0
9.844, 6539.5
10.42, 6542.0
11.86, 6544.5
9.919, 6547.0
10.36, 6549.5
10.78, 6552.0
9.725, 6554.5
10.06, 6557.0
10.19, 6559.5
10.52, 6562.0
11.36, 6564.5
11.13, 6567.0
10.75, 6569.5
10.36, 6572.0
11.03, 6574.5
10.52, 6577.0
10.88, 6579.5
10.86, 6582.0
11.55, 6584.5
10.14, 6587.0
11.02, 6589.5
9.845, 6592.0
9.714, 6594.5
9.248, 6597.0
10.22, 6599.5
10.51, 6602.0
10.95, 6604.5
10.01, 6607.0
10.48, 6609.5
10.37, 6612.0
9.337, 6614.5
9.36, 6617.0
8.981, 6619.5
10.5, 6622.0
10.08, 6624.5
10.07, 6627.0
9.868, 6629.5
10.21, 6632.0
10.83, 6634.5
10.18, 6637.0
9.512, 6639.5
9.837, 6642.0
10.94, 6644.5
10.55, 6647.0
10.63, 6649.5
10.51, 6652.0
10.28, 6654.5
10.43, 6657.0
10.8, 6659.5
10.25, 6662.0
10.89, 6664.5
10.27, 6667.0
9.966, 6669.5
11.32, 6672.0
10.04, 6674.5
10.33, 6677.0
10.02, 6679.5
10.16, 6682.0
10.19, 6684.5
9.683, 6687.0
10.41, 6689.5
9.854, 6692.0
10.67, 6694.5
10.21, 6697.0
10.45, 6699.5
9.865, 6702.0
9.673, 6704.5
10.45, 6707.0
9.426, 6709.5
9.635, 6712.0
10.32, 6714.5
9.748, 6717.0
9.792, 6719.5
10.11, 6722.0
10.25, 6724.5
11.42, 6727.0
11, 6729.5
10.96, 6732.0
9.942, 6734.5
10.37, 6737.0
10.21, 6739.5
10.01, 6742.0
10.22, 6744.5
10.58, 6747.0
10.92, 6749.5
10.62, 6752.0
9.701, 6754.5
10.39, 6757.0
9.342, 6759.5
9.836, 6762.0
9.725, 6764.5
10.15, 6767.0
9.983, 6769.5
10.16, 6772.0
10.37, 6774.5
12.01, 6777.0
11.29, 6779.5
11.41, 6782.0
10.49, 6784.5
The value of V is 0.02 mag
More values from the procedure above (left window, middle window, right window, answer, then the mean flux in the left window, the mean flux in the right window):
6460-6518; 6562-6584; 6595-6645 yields -0.08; 10.1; 10.1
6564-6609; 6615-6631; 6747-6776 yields 0.07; 10.5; 10.1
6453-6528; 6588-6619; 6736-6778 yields 0.01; 10.1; 10.3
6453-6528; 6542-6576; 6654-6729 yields -0.05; 10.1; 10.2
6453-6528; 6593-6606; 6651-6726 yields 0.00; 10.1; 10.2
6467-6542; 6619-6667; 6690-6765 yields -0.02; 9.99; 10.2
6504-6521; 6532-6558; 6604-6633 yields -0.02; 9.98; 9.99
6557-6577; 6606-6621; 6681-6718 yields 0.08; 10.7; 10.1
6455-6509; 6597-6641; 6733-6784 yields 0.02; 10.1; 10.4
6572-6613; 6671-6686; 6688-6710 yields -0.01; 10.5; 10.1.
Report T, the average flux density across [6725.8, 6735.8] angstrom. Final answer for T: 10.8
